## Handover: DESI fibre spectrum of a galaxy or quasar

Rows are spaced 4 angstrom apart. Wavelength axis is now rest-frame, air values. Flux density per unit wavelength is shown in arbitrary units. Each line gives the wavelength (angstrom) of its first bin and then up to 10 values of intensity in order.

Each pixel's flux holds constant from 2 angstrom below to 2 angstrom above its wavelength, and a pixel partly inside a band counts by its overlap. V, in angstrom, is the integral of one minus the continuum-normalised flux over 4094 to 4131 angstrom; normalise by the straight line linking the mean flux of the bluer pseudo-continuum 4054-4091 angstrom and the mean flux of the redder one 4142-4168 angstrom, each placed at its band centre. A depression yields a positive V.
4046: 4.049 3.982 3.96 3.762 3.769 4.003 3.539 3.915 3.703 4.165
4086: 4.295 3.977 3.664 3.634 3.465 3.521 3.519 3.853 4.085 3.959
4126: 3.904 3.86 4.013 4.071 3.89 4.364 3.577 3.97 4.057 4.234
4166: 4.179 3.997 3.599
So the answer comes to 2.1 angstrom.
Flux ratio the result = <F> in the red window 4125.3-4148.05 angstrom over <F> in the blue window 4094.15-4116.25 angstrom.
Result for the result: 1.1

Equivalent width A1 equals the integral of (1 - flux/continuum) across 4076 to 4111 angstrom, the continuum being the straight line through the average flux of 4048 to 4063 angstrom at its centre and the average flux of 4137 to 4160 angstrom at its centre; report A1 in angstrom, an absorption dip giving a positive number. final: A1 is 1.3 angstrom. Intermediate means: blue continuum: 3.87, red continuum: 3.98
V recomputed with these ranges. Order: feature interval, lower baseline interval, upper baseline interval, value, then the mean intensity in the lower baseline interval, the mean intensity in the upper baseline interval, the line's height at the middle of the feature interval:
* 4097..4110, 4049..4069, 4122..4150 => 1.3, 3.87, 3.98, 3.94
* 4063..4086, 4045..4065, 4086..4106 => -0.5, 3.9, 3.73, 3.82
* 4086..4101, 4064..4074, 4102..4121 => -0.2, 3.8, 3.73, 3.76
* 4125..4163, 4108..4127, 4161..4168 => 0.6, 3.86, 4.2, 4.05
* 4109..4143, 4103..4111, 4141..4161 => -1.8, 3.51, 3.99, 3.72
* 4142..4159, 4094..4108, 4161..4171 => 0.1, 3.56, 4.14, 4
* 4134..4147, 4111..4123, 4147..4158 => -0.6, 3.93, 3.88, 3.9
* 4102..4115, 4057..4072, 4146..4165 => 1.0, 3.77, 4.01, 3.89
